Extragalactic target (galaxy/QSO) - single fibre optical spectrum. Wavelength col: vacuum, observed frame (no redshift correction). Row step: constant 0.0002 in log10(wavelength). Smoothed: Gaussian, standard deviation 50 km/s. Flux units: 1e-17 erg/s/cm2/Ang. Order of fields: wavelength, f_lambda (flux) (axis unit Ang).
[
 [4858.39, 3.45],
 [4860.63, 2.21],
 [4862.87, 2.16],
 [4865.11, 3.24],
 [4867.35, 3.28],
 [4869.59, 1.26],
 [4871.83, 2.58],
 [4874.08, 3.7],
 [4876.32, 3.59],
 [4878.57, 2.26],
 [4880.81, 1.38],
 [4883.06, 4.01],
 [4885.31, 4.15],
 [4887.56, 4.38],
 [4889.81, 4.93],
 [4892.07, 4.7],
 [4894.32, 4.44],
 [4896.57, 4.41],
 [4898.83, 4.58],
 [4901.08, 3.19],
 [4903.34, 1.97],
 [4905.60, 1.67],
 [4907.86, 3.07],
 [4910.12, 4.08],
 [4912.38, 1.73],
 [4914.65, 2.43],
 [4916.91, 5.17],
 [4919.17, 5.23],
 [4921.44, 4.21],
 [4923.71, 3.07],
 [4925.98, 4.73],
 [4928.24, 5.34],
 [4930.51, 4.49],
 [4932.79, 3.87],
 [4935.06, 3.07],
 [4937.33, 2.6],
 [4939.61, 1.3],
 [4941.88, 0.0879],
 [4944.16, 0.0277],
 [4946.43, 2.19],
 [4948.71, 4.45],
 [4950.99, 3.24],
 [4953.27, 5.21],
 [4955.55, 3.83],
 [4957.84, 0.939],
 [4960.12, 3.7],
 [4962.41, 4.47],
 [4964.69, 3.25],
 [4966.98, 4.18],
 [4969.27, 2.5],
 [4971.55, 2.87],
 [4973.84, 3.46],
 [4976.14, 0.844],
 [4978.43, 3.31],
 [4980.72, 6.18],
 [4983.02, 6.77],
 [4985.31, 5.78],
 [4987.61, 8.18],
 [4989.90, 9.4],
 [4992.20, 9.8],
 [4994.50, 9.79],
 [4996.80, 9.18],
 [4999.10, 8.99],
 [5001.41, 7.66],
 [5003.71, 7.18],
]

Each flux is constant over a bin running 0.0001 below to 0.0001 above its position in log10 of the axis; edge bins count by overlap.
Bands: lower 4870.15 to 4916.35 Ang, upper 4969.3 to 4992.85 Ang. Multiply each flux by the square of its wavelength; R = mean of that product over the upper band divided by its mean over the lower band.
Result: 1.68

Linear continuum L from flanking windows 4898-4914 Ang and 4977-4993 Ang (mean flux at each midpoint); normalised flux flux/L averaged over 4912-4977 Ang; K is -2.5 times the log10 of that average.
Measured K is 0.372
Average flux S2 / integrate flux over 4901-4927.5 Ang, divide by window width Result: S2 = 3.42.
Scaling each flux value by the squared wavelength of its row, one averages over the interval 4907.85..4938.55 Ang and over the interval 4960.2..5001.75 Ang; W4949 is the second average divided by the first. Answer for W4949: 1.57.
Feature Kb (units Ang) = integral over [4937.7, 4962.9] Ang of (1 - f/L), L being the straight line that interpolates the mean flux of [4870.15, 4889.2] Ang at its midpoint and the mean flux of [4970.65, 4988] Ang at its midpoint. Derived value 9.4 Ang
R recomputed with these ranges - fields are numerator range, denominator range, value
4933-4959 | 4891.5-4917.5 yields 0.75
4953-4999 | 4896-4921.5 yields 1.58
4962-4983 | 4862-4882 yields 1.43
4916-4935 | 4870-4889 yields 1.40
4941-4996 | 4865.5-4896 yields 1.33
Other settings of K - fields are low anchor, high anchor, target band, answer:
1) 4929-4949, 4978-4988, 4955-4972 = 0.35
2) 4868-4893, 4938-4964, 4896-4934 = -0.23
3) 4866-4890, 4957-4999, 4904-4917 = 0.35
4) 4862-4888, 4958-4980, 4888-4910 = -0.22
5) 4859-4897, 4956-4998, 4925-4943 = 0.34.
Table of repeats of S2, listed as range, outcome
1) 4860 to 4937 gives 3.49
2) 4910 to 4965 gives 3.29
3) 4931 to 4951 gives 2.33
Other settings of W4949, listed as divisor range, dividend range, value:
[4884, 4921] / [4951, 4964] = 0.97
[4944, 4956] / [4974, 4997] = 2.01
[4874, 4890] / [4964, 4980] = 0.90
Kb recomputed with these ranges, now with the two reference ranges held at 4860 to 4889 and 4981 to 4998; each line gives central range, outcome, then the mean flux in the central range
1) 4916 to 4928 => 1.47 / 4.53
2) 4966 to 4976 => 5.96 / 2.99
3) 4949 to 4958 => 4.00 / 3.67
